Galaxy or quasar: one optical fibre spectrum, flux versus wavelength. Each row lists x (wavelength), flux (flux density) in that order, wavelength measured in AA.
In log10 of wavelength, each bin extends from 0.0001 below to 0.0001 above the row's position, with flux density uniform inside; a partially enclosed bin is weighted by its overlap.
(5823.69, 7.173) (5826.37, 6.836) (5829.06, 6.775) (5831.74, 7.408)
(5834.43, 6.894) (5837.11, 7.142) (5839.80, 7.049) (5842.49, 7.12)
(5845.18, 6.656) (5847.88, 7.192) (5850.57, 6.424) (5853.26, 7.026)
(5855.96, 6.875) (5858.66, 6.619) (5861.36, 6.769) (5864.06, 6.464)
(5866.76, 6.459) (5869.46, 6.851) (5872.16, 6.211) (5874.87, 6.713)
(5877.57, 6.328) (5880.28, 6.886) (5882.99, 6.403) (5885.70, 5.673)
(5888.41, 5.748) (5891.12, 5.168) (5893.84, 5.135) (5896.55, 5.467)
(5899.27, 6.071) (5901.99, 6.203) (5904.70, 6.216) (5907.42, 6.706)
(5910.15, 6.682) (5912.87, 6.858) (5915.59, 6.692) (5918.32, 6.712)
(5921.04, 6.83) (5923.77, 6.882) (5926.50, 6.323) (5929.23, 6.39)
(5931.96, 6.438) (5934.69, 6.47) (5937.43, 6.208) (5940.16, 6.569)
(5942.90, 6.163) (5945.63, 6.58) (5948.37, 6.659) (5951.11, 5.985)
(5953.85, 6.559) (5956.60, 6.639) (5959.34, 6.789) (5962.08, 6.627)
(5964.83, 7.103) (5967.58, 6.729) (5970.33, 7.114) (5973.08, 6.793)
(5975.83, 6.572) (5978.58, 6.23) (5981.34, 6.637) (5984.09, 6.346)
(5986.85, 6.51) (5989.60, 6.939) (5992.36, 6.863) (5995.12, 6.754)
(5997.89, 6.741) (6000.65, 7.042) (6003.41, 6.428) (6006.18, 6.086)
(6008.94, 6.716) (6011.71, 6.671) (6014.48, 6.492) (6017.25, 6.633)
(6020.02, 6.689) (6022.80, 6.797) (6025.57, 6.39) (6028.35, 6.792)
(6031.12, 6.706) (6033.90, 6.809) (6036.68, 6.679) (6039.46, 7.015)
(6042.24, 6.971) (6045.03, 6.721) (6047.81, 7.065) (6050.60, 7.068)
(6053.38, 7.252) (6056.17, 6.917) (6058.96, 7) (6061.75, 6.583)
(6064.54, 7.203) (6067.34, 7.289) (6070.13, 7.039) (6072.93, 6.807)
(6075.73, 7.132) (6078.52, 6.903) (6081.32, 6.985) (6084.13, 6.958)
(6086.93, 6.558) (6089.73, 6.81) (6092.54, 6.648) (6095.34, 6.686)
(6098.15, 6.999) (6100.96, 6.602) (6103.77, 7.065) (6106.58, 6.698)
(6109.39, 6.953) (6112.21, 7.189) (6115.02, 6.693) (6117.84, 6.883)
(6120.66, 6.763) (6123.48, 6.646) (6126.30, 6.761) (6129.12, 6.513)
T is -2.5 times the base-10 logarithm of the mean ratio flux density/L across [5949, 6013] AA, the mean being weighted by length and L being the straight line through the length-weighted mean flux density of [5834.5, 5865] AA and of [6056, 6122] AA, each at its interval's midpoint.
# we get 0.037 mag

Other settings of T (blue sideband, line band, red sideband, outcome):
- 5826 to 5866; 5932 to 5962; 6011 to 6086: 0.07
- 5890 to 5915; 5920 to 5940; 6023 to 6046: -0.05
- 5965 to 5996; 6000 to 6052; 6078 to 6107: 0.00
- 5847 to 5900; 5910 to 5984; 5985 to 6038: -0.02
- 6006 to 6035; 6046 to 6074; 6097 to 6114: -0.04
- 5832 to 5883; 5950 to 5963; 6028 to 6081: 0.05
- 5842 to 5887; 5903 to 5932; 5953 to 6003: 0.01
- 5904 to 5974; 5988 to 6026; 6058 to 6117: 0.01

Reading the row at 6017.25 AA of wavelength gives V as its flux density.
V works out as 6.633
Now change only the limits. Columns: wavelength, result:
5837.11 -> 7.142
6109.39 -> 6.953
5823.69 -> 7.173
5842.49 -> 7.12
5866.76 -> 6.459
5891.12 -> 5.168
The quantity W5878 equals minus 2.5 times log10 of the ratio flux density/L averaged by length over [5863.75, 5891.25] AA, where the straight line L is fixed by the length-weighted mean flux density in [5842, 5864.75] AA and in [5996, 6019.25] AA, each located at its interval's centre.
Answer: 0.08 mag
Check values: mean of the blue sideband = 6.79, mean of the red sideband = 6.61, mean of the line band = 6.31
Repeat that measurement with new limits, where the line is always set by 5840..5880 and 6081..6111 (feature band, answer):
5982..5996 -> 0.013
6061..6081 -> -0.033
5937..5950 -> 0.049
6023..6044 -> 0.003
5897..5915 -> 0.052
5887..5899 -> 0.229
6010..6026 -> 0.024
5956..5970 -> -0.009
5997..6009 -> 0.029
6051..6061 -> -0.037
